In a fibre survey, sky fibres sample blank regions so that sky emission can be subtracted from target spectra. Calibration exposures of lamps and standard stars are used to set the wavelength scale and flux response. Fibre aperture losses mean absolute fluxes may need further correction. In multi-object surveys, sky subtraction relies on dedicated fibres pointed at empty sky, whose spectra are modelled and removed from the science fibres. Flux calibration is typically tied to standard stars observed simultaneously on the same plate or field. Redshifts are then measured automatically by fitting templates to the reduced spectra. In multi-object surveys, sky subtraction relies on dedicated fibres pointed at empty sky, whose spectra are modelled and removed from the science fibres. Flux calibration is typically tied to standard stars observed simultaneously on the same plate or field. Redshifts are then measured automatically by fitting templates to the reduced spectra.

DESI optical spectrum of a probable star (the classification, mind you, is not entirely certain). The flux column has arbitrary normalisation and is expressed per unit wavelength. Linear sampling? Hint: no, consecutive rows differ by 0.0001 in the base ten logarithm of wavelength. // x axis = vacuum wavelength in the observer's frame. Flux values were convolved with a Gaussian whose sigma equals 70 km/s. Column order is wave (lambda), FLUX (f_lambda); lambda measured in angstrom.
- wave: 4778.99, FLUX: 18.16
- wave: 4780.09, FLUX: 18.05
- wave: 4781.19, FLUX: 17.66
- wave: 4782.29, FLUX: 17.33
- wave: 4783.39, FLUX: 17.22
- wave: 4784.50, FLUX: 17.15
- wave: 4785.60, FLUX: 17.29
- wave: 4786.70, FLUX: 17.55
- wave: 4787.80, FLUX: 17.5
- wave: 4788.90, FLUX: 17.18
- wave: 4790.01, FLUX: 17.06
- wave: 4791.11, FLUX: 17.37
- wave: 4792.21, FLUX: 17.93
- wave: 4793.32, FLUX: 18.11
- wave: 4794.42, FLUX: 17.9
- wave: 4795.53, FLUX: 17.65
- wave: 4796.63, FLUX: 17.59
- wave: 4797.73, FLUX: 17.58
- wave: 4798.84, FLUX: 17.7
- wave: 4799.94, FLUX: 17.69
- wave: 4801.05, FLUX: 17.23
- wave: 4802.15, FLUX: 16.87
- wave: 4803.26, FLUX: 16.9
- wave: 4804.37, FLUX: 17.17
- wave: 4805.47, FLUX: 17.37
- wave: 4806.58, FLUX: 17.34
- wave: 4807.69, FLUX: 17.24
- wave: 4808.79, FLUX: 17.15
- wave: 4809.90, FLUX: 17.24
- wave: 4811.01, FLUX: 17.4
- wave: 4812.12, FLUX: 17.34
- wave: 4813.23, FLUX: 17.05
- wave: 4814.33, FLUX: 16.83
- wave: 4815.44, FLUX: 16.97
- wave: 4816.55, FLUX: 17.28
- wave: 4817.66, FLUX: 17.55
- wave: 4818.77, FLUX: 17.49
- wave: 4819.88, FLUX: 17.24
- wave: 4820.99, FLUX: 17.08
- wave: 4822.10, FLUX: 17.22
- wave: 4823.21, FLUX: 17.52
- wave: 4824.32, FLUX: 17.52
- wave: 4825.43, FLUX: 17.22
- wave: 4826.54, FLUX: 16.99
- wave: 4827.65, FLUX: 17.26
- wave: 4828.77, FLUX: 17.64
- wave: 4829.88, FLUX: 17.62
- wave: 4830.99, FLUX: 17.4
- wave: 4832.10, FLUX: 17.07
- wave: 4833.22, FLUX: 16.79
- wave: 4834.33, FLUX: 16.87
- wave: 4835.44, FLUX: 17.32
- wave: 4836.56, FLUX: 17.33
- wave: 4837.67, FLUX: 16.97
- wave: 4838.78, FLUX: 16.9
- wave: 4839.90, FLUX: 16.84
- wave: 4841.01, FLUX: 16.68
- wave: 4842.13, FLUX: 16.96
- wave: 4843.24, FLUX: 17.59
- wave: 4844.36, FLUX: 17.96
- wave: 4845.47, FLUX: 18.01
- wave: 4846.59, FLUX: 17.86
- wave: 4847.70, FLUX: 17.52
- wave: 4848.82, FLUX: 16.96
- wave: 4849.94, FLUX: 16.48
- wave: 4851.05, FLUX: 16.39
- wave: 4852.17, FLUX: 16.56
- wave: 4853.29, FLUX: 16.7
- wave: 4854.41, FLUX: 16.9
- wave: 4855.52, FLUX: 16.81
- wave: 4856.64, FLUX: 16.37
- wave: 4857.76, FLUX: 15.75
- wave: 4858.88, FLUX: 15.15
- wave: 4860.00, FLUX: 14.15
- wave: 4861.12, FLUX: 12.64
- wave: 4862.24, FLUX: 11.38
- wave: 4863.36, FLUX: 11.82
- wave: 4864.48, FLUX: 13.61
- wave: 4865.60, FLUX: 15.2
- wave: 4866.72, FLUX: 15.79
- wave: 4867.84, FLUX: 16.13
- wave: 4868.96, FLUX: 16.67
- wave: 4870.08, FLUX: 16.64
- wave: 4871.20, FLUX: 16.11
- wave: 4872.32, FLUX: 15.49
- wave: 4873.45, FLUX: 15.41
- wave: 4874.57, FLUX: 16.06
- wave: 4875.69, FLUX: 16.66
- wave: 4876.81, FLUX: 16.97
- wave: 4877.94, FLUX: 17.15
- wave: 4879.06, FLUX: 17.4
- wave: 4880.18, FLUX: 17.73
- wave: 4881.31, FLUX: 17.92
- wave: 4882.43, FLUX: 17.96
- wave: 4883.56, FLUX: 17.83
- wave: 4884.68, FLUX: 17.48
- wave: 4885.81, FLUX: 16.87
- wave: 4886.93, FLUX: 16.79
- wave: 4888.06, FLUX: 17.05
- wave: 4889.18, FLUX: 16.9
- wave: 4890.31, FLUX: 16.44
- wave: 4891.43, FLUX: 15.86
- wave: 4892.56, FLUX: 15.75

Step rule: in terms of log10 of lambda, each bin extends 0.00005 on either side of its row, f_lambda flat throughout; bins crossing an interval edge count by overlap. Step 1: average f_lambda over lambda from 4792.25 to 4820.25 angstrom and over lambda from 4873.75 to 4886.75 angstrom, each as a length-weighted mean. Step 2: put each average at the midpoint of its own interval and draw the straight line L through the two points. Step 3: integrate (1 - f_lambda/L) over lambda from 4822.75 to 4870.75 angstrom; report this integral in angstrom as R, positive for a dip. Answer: 2.4 angstrom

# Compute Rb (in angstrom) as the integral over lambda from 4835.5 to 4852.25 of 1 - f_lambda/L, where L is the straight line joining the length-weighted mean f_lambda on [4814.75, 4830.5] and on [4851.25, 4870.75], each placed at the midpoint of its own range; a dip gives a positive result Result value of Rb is -1.0 angstrom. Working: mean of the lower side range 17.3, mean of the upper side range 15.2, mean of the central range 17.2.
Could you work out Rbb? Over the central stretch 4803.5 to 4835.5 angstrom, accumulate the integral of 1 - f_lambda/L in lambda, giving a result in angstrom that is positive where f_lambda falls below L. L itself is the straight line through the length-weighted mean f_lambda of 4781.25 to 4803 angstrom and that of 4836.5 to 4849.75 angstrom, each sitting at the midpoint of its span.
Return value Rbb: 0.2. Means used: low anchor 17.5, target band 17.2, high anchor 17.3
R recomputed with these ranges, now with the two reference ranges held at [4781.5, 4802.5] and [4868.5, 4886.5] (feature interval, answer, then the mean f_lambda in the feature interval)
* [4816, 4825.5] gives -0.04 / 17.4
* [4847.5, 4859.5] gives 0.42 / 16.5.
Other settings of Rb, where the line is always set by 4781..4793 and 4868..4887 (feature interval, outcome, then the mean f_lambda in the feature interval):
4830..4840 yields 0.0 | 17.1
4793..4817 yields -0.1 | 17.3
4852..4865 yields 1.7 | 14.8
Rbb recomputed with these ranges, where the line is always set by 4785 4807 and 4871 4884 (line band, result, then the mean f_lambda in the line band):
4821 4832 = -0.1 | 17.4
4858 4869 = 1.8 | 14.2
